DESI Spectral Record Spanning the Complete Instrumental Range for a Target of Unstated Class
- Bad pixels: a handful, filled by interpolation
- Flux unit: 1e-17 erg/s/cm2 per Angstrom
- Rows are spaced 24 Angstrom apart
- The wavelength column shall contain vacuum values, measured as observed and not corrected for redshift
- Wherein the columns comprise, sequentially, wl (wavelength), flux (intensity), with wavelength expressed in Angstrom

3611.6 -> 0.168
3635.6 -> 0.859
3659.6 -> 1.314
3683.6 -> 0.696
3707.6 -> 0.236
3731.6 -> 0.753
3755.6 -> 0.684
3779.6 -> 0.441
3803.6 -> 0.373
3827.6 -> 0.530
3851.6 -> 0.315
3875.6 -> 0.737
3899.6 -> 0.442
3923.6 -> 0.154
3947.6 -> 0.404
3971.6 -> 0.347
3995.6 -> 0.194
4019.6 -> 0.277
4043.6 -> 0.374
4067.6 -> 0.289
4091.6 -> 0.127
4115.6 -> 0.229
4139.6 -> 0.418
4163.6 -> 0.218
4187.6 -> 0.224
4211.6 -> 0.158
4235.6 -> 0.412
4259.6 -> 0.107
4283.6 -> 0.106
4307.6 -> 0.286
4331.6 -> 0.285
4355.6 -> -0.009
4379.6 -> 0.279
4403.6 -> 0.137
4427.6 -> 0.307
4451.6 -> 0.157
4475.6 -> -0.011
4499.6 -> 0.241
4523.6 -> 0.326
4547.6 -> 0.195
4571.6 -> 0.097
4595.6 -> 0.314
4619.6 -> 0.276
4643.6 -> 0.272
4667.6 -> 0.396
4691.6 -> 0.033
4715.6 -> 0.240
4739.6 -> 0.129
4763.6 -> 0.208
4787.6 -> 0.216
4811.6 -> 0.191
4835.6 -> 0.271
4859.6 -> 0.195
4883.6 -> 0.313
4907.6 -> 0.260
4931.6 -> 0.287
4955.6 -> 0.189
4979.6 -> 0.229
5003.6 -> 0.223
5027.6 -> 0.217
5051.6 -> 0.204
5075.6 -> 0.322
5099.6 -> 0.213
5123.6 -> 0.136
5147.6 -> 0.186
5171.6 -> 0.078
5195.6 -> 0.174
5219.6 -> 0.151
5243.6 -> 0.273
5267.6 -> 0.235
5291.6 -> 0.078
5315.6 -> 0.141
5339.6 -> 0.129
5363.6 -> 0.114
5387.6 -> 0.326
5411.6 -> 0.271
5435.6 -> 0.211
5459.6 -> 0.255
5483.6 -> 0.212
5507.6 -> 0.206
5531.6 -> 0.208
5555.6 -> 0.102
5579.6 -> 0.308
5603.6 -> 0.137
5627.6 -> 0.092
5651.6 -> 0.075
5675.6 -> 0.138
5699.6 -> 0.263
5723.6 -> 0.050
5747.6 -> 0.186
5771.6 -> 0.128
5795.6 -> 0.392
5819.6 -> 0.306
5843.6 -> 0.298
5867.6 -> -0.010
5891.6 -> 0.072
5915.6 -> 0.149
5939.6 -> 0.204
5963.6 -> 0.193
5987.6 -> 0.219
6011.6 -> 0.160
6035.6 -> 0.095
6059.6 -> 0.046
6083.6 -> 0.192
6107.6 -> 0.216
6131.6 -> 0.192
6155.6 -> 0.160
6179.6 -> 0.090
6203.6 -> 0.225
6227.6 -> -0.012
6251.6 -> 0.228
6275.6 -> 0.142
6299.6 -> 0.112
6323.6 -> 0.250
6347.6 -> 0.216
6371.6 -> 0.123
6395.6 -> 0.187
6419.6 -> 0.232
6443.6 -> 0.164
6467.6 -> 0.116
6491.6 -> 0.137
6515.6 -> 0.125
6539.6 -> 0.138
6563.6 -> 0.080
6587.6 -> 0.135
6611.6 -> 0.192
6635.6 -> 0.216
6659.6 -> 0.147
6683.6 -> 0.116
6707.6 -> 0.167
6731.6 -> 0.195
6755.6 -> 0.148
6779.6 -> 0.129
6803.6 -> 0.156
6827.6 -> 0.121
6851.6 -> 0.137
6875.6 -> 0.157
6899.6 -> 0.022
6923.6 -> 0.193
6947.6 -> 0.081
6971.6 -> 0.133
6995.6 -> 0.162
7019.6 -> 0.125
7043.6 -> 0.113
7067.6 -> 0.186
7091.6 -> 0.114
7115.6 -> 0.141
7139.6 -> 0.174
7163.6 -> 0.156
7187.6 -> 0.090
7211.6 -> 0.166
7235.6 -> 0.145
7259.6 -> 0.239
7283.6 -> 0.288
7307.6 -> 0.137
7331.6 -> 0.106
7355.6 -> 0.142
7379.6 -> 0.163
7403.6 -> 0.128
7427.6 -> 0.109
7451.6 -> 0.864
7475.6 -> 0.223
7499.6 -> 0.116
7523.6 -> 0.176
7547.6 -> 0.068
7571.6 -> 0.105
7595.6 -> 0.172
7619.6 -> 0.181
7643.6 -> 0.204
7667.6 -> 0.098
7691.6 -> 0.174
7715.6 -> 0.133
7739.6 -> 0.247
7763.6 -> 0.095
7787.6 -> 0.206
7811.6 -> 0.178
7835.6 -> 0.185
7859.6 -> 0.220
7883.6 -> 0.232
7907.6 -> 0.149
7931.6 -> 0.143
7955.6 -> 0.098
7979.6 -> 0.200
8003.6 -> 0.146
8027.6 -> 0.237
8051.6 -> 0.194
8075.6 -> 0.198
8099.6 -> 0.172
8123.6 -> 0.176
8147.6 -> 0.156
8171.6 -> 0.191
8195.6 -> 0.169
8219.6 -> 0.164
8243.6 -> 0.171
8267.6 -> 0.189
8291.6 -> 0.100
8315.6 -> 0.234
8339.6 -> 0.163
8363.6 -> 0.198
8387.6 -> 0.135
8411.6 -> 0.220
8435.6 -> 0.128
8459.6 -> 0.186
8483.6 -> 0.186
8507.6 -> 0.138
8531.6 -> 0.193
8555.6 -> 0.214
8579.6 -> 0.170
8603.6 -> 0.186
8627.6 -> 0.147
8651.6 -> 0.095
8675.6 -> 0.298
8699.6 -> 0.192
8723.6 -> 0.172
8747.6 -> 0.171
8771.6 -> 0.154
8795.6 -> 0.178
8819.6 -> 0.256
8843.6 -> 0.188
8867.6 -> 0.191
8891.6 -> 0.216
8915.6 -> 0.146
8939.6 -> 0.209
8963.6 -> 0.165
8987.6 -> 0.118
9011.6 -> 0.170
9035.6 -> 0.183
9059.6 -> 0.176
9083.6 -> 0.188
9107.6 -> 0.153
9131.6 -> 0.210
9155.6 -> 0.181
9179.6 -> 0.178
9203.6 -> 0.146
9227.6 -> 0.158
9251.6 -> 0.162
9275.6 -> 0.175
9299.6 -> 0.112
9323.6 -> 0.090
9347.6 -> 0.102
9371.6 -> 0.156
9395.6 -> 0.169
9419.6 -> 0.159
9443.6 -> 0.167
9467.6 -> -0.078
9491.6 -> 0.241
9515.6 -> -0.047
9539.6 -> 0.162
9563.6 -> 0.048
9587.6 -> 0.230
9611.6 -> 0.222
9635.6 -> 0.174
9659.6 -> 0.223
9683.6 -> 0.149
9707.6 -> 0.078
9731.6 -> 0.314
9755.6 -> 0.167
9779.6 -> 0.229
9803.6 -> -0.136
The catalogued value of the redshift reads 1.001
